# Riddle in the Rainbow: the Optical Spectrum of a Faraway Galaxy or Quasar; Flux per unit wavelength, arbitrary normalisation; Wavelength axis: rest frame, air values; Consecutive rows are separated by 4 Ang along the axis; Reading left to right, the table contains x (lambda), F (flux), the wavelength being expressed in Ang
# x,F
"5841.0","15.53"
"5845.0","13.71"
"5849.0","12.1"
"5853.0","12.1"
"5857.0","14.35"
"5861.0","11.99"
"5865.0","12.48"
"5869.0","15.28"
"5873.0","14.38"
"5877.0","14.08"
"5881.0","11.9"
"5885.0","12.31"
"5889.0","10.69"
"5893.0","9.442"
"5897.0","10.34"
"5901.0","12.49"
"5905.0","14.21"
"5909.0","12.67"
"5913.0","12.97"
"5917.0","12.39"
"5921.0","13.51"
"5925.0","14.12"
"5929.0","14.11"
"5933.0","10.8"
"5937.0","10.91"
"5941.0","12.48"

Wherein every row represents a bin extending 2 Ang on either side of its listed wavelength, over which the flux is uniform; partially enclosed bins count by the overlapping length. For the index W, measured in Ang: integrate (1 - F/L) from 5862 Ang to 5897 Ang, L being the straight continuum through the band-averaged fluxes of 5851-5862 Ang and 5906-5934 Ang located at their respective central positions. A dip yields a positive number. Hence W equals 1.4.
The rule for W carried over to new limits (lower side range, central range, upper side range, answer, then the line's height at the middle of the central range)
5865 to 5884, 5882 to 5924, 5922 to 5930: 5.3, 13.9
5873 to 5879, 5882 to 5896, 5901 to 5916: 3.0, 13.8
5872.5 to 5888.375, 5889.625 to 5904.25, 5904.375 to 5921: 2.1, 12.9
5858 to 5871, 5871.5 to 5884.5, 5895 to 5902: -0.8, 12.5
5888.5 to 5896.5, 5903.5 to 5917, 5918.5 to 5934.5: -1.7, 11.7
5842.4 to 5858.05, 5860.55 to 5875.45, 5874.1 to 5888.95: -1.1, 12.8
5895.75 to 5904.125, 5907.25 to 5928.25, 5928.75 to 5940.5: -2.5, 11.8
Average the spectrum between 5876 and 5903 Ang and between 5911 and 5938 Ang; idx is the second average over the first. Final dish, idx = 1.1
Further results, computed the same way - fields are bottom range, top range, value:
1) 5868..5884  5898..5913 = 0.94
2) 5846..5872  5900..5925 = 1.00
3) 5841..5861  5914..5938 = 0.96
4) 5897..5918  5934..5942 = 0.90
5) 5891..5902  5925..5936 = 1.19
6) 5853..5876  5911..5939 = 0.93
